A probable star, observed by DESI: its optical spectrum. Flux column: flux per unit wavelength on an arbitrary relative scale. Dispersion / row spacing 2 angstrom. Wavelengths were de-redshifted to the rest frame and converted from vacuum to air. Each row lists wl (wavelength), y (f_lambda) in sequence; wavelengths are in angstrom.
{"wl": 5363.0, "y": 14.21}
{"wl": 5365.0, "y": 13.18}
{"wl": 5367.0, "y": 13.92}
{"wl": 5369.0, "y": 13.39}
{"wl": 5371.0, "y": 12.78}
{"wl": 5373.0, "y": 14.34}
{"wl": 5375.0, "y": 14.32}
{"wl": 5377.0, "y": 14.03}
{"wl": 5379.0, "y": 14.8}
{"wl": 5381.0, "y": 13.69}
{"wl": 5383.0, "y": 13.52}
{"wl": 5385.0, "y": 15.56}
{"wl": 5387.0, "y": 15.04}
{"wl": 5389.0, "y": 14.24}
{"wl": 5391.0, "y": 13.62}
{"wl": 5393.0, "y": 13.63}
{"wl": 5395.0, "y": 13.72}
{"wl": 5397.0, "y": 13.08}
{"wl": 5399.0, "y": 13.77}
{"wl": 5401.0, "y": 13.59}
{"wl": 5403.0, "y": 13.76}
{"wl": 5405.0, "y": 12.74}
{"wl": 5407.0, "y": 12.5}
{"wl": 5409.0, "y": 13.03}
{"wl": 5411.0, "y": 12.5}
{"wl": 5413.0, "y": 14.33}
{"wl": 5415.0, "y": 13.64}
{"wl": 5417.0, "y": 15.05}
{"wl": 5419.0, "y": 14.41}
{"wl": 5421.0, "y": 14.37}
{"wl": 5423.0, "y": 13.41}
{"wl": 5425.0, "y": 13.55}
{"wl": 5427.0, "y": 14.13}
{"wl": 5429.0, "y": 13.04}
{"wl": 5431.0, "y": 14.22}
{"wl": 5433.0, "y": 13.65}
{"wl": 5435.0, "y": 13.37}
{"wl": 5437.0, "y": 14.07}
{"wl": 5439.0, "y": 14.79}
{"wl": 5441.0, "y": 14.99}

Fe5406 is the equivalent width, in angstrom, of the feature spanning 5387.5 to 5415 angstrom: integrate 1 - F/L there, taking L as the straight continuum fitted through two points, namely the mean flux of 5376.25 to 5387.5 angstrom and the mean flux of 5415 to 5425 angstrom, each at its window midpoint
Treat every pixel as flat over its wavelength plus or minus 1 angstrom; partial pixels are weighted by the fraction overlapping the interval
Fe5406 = 1.6 angstrom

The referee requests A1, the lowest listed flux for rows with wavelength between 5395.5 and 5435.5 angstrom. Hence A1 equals 12.5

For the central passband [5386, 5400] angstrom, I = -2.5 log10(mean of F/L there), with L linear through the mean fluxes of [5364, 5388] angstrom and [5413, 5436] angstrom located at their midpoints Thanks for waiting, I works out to 0.010 mag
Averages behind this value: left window 14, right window 13.9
